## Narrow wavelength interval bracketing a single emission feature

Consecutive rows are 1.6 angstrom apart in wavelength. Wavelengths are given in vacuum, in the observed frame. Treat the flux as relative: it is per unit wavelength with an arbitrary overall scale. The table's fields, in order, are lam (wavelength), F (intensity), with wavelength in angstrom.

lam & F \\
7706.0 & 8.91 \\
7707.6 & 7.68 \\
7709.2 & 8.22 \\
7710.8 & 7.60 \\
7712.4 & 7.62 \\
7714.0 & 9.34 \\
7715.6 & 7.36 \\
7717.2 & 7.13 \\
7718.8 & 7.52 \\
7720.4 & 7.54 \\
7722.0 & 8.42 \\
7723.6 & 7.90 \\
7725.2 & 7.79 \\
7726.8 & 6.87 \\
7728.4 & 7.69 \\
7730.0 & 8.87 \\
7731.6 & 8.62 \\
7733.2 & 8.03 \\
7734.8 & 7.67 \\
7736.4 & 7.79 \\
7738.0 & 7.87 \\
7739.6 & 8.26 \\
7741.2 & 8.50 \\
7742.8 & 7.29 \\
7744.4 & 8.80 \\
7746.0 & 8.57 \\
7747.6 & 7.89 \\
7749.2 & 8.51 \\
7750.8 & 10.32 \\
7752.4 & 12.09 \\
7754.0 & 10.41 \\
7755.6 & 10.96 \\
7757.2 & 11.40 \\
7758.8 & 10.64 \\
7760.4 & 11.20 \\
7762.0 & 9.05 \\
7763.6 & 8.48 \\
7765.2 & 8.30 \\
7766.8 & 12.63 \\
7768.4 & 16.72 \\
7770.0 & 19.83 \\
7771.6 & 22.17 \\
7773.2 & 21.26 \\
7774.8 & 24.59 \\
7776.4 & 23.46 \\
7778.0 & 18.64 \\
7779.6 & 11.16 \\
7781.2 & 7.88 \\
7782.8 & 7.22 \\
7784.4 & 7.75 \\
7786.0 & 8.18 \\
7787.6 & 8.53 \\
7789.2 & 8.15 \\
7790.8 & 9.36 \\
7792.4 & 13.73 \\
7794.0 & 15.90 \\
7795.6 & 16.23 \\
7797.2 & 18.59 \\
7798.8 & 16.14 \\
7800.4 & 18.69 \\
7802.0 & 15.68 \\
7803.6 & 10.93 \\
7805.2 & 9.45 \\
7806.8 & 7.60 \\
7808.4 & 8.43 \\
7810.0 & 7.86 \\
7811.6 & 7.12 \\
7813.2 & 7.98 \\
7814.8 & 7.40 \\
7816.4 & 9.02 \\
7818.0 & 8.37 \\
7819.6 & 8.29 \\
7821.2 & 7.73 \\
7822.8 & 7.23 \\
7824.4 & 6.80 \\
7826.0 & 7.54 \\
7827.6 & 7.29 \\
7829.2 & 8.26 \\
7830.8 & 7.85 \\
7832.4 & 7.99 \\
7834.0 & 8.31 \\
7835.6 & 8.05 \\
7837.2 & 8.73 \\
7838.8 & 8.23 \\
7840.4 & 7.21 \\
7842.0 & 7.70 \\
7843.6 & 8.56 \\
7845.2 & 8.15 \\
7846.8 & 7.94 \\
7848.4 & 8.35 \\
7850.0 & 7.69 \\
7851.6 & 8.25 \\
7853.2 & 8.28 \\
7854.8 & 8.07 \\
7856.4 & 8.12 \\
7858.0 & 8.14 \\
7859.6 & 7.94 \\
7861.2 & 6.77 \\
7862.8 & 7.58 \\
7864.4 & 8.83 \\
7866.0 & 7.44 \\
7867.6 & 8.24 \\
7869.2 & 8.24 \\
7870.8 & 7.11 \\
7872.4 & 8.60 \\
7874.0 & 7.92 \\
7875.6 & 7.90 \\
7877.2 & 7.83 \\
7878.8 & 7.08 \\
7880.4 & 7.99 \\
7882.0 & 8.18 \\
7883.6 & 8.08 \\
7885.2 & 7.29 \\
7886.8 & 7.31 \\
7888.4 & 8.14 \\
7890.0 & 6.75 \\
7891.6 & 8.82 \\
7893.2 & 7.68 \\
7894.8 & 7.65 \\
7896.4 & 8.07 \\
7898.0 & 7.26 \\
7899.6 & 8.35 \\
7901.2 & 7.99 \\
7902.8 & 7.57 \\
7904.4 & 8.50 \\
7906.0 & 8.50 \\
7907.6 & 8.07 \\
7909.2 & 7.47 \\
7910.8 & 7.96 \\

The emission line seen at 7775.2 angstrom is Halpha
